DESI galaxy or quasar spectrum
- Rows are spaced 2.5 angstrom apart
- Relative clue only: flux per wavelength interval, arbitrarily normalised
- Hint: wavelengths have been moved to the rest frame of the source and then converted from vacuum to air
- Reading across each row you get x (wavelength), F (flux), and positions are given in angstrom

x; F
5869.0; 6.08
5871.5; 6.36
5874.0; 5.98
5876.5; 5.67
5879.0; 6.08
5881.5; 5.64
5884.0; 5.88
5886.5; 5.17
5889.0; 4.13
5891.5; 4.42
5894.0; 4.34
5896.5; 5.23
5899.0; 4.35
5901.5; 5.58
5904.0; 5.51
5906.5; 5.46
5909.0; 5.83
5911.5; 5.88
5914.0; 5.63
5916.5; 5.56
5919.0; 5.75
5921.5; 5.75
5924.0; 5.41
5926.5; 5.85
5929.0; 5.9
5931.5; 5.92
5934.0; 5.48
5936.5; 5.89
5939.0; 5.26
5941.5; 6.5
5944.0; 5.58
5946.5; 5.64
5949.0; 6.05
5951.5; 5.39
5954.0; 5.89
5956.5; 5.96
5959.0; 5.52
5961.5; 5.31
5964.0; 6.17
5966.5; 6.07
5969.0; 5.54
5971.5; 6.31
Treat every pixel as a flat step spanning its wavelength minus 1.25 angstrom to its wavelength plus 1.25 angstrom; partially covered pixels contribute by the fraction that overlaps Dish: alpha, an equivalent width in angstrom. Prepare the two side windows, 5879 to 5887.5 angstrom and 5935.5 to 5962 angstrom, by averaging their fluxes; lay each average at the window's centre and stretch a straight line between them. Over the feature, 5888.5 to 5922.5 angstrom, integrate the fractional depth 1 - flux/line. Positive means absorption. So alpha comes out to 2.5 angstrom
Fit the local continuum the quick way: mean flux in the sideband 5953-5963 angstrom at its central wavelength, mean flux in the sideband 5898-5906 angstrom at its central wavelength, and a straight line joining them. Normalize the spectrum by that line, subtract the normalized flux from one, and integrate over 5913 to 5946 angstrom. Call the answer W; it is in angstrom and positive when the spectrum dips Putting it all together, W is -1.78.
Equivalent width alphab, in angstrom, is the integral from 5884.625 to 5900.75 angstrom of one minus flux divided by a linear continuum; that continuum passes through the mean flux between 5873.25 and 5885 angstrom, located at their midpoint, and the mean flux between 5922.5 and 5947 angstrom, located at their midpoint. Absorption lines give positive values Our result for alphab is 3.1 angstrom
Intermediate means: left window 5.84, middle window 4.69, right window 5.75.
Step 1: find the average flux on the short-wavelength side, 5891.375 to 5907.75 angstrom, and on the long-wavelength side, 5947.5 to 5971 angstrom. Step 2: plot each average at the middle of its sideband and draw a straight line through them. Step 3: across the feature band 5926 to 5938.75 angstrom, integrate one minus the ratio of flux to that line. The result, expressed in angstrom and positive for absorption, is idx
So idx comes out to -0.8 angstrom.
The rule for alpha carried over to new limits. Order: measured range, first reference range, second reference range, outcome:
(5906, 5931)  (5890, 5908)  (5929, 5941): -1.6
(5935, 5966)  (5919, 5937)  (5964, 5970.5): 0.3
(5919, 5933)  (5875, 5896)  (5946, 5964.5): -0.7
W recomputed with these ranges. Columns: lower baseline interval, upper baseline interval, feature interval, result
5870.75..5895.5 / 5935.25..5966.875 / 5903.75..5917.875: -0.34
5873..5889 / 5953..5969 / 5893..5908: 1.46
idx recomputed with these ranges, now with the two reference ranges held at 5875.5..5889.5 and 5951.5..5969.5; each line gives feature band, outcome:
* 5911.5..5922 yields -0.1 angstrom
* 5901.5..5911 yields -0.1 angstrom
